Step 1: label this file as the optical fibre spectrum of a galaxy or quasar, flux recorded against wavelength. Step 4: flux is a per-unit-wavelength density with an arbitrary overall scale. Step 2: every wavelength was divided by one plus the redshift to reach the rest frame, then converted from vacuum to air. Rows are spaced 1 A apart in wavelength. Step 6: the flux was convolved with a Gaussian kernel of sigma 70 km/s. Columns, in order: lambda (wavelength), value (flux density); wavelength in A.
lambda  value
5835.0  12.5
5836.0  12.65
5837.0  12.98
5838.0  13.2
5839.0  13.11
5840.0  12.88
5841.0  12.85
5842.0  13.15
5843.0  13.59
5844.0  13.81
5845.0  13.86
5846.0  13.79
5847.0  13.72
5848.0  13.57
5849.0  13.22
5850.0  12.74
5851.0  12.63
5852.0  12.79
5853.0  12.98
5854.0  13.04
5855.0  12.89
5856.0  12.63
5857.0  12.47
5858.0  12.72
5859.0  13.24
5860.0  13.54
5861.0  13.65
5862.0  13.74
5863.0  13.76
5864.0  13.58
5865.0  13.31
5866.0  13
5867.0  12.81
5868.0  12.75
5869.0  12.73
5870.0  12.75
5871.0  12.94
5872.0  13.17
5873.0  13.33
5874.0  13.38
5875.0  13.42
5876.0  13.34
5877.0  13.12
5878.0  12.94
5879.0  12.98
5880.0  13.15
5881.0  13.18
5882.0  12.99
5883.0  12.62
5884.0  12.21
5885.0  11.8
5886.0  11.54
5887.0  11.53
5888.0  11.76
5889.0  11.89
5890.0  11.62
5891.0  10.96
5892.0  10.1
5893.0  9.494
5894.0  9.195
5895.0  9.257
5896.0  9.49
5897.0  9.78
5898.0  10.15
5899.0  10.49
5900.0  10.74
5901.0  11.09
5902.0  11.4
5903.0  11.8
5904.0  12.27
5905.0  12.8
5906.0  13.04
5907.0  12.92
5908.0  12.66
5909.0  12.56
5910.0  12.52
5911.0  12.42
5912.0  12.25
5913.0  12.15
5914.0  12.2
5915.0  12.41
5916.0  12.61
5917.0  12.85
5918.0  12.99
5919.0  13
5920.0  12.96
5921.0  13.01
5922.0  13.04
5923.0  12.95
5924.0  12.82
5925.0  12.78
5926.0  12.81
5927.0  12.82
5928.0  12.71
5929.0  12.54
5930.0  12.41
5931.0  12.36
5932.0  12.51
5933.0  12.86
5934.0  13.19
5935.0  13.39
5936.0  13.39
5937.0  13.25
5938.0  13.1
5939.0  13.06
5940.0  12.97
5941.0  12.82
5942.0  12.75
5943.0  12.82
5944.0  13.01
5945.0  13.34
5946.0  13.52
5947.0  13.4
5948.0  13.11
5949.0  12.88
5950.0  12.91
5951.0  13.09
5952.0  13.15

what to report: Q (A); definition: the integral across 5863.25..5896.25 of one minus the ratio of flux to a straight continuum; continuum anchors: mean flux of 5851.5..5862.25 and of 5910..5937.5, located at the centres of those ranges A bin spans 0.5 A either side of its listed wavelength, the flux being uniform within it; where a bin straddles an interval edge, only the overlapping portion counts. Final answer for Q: 1.86 A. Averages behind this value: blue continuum 13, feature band 12.2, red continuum 12.8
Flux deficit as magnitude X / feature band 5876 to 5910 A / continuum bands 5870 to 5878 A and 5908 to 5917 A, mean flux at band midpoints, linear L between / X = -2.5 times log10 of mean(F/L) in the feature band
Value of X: 0.103 mag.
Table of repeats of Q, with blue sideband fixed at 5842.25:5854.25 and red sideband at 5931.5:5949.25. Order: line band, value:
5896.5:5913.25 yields 1.7 A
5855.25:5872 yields 0.2 A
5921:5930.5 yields 0.2 A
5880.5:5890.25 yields 0.8 A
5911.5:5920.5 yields 0.4 A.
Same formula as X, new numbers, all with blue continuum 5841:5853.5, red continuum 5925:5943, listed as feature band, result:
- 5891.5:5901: 0.30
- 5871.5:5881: 0.00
